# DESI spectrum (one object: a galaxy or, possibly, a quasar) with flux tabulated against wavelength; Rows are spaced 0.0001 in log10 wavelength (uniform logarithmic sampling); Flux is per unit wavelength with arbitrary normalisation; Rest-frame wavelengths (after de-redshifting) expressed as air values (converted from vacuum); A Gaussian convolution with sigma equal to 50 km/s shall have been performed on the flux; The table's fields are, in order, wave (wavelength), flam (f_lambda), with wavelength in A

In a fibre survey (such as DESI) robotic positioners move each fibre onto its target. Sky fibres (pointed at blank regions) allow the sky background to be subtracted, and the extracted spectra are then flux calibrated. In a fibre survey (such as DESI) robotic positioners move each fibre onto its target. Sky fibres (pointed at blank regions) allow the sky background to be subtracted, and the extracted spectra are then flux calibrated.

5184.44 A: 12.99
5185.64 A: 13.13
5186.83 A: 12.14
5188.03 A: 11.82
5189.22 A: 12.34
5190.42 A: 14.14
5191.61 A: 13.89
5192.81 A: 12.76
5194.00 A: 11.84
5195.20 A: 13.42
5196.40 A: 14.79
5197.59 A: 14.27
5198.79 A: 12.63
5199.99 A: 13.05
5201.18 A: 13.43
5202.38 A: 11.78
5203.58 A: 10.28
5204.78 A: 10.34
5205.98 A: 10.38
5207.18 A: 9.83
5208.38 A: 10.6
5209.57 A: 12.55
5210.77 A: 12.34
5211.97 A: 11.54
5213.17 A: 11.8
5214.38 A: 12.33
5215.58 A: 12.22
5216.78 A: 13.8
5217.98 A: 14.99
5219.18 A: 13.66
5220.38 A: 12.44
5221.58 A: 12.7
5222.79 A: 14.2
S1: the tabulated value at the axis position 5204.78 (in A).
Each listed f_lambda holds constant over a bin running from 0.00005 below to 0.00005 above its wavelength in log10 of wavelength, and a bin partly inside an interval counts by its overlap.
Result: 10.34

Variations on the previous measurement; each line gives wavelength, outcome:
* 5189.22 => 12.34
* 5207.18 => 9.83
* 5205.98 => 10.38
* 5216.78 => 13.8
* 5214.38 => 12.33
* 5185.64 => 13.13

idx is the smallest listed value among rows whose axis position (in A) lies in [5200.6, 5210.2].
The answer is 9.83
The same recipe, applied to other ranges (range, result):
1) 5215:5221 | 12.22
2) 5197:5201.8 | 12.63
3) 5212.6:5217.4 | 11.8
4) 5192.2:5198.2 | 11.84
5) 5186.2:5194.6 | 11.82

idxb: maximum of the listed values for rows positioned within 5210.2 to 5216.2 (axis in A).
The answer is 12.34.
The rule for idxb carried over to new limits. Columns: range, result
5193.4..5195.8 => 13.42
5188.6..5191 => 14.14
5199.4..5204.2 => 13.43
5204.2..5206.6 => 10.38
